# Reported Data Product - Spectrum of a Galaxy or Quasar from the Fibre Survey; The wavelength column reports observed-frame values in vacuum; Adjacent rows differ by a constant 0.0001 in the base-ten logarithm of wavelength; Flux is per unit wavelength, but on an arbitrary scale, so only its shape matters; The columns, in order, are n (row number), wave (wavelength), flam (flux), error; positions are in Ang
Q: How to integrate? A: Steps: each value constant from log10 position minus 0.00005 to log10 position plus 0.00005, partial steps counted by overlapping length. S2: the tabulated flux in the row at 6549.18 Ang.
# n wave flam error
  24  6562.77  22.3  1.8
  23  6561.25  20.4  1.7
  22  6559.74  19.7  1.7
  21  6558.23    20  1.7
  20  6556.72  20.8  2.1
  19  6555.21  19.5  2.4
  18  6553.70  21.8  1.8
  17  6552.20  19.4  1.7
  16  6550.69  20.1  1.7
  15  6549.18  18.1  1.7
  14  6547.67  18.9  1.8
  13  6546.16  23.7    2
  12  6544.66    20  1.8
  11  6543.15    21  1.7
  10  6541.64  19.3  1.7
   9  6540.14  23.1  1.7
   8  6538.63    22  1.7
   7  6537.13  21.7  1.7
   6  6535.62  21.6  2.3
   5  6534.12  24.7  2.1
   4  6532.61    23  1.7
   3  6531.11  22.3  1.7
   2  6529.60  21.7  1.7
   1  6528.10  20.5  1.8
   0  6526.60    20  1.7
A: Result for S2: 18.1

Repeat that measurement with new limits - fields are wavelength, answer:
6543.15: 21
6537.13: 21.7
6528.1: 20.5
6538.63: 22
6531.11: 22.3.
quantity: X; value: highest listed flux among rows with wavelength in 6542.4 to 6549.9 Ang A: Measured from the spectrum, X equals 23.7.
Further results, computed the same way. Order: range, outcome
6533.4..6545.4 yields 24.7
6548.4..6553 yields 20.1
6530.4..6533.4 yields 23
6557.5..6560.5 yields 20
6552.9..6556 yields 21.8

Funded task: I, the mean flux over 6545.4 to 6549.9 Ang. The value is 20.3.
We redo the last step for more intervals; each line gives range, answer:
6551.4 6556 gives 20.3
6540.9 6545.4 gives 20.1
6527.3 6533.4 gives 21.9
